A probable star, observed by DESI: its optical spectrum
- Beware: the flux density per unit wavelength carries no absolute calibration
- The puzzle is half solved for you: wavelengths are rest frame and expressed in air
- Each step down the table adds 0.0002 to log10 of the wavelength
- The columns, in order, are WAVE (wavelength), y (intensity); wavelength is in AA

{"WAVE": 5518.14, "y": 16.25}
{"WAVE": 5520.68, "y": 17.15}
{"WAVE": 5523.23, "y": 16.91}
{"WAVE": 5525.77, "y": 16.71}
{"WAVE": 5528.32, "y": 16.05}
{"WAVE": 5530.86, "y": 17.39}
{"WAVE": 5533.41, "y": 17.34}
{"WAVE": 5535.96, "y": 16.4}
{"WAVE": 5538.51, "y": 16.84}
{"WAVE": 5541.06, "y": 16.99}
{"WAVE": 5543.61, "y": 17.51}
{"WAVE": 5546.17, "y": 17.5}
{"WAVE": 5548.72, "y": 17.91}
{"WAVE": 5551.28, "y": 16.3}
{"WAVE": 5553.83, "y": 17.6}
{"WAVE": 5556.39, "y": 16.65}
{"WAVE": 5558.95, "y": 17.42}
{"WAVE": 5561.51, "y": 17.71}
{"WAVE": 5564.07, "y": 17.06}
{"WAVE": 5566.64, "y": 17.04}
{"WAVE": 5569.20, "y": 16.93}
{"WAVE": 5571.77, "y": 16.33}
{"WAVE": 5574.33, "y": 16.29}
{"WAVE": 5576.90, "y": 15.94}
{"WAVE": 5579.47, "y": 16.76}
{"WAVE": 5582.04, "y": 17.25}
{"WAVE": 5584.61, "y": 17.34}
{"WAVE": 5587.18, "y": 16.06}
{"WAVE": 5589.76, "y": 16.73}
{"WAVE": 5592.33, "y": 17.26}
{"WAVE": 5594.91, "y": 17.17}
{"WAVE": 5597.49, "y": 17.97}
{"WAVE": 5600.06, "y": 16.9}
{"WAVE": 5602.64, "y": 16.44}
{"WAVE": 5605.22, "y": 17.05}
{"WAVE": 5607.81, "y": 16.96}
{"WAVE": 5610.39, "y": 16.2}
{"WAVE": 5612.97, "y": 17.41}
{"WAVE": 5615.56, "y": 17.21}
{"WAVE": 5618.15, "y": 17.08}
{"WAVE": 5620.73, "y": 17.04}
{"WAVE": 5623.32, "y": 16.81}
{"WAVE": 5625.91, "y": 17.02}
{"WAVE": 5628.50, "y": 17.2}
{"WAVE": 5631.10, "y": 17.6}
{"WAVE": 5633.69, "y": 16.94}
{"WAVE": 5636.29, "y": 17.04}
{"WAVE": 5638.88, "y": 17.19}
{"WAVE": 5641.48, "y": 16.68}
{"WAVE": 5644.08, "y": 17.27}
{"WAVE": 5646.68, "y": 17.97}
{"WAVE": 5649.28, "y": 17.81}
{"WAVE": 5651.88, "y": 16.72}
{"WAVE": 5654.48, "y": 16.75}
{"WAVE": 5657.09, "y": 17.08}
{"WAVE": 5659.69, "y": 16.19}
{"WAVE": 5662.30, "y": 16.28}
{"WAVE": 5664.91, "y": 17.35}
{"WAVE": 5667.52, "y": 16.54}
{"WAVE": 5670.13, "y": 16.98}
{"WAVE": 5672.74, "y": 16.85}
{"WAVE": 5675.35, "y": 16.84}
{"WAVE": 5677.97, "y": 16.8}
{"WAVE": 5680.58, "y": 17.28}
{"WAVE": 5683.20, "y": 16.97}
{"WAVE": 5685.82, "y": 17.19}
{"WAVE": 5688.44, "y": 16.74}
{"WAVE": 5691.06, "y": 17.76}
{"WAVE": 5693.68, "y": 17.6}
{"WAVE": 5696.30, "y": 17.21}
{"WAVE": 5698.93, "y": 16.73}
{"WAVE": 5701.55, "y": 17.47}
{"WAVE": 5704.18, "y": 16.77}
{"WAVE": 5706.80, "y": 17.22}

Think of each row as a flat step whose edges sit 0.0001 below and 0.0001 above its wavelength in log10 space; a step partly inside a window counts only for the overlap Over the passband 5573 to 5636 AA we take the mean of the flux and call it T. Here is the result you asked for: 16.9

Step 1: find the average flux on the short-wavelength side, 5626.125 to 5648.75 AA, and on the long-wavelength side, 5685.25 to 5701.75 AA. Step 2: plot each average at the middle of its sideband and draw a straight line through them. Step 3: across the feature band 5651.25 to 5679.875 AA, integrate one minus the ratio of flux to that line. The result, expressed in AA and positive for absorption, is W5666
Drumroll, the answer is 0.77 AA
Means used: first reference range 17.2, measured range 16.8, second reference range 17.2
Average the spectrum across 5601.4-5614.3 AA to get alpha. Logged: 16.8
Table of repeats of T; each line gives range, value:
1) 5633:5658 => 17.1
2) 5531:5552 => 17.1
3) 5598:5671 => 17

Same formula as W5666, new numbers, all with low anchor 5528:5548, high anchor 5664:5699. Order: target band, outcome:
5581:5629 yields 0.20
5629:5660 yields -0.12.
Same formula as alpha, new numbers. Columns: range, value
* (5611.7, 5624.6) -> 17.1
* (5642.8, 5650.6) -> 17.7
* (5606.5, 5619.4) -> 17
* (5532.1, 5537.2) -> 16.9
